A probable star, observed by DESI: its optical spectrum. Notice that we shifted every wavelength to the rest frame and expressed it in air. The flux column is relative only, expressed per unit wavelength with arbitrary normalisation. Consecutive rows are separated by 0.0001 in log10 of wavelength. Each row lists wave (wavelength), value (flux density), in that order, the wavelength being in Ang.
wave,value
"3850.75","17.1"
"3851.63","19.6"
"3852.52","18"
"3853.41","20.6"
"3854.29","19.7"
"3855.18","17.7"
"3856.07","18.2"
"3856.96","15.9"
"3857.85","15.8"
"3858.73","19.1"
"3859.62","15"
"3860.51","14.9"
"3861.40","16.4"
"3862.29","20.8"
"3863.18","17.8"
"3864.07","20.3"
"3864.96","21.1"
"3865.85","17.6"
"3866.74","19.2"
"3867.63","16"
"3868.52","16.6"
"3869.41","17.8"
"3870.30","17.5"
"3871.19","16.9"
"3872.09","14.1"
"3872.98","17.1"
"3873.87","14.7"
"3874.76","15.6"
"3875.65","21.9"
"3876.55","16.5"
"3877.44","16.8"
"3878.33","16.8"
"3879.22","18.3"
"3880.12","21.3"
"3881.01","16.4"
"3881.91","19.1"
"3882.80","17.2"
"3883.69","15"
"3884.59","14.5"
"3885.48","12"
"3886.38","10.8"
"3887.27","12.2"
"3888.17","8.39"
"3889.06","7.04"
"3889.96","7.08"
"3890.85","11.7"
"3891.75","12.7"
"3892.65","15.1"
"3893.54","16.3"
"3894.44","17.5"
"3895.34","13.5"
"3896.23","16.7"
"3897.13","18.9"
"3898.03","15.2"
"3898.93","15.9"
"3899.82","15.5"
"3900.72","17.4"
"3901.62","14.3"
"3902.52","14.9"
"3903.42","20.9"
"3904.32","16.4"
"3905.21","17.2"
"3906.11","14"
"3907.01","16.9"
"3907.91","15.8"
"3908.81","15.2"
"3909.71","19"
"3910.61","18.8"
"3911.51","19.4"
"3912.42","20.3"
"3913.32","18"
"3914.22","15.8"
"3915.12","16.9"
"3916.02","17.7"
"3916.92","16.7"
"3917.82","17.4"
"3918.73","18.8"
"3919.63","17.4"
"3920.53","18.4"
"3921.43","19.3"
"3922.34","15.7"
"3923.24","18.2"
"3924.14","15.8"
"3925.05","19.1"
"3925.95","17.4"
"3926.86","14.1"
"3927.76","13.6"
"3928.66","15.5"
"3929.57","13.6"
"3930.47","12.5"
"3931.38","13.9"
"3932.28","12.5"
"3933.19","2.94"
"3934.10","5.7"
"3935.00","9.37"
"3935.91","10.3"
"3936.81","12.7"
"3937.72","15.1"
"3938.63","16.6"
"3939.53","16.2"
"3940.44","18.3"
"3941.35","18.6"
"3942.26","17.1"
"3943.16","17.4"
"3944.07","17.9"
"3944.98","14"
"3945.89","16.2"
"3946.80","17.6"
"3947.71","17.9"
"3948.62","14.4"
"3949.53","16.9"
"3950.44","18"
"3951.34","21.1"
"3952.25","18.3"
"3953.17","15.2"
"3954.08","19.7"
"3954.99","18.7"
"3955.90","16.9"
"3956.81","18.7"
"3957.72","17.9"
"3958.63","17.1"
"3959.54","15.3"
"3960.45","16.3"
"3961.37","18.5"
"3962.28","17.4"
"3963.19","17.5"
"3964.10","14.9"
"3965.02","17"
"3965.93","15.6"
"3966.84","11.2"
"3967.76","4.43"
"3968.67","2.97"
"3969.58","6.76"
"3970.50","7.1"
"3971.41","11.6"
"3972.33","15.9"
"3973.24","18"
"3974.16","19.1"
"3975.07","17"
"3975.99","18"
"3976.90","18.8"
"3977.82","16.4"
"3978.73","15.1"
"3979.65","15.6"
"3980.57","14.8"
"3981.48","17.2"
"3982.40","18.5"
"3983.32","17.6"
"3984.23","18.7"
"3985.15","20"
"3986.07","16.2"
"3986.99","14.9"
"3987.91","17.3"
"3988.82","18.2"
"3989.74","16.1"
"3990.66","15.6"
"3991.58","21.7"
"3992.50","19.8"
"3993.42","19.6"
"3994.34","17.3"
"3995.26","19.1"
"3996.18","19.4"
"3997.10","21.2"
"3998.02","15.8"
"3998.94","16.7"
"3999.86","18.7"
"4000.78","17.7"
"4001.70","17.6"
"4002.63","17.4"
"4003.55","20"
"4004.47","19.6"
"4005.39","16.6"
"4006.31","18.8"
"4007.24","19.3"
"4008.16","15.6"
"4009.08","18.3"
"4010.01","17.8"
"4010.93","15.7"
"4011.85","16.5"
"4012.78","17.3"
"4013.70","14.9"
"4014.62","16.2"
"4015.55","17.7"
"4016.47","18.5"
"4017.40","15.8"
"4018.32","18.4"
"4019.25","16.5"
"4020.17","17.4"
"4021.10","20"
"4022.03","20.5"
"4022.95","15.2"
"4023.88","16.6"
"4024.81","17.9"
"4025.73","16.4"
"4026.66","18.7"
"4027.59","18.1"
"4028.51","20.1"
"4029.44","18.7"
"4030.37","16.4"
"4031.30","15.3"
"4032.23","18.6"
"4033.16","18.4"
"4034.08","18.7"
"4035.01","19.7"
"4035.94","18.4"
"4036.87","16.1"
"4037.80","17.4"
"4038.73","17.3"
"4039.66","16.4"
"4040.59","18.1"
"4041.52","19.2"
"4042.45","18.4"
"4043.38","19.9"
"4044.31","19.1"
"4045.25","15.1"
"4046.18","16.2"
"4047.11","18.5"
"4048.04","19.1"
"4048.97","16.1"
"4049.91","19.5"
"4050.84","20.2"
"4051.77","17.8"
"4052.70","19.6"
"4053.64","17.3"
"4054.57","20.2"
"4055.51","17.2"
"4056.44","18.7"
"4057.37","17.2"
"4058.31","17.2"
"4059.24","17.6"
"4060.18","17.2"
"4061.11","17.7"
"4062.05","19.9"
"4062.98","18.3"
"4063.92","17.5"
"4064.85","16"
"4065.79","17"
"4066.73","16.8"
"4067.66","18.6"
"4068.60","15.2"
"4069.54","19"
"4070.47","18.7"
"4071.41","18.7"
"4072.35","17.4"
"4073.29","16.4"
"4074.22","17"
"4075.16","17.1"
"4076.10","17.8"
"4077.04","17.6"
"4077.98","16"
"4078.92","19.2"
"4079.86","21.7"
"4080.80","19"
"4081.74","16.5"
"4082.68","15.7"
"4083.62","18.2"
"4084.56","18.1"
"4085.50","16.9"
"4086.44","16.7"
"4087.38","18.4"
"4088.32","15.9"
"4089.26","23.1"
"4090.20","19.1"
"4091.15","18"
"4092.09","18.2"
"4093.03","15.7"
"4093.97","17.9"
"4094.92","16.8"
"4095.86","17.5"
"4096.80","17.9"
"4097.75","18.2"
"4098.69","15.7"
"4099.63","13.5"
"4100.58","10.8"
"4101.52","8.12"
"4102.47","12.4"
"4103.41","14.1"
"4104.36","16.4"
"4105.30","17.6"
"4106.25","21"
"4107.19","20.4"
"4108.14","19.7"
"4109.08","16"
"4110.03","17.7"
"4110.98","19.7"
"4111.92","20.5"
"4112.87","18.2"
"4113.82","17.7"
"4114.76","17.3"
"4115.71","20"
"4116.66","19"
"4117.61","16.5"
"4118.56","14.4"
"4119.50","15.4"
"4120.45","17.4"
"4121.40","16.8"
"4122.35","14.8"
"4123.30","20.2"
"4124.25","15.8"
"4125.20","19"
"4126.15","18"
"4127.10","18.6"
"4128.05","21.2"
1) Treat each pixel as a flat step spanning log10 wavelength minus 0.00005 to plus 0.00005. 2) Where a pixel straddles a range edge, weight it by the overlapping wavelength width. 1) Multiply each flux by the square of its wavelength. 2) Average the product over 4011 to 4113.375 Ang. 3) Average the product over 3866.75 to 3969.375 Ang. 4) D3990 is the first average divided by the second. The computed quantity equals 1.20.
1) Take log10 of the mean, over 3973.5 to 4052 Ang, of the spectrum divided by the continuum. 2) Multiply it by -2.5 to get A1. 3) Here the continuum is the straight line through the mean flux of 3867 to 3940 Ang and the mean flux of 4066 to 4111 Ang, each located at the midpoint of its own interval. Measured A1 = -0.079 mag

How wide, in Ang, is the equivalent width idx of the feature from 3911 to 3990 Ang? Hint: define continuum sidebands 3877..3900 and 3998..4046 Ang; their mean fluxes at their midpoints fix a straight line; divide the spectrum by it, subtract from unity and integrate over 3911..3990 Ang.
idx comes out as 1.3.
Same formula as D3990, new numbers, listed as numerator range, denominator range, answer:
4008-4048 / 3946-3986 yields 1.14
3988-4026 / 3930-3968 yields 1.19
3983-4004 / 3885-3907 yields 1.33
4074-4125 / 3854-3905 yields 1.19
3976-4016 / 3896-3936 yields 1.16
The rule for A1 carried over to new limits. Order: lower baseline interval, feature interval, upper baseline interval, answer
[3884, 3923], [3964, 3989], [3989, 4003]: 0.187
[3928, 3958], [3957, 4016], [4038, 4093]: -0.016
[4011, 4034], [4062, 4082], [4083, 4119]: -0.028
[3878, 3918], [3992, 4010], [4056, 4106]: -0.113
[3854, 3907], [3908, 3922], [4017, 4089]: -0.089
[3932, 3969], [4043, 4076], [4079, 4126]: -0.073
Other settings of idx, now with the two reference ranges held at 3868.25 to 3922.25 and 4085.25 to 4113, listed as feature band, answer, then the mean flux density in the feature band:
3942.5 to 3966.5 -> -1.1 Ang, 17.1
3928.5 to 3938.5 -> 3.0 Ang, 11.3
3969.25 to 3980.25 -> 1.0 Ang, 15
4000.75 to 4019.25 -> -0.9 Ang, 17.5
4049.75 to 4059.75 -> -0.9 Ang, 18.4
